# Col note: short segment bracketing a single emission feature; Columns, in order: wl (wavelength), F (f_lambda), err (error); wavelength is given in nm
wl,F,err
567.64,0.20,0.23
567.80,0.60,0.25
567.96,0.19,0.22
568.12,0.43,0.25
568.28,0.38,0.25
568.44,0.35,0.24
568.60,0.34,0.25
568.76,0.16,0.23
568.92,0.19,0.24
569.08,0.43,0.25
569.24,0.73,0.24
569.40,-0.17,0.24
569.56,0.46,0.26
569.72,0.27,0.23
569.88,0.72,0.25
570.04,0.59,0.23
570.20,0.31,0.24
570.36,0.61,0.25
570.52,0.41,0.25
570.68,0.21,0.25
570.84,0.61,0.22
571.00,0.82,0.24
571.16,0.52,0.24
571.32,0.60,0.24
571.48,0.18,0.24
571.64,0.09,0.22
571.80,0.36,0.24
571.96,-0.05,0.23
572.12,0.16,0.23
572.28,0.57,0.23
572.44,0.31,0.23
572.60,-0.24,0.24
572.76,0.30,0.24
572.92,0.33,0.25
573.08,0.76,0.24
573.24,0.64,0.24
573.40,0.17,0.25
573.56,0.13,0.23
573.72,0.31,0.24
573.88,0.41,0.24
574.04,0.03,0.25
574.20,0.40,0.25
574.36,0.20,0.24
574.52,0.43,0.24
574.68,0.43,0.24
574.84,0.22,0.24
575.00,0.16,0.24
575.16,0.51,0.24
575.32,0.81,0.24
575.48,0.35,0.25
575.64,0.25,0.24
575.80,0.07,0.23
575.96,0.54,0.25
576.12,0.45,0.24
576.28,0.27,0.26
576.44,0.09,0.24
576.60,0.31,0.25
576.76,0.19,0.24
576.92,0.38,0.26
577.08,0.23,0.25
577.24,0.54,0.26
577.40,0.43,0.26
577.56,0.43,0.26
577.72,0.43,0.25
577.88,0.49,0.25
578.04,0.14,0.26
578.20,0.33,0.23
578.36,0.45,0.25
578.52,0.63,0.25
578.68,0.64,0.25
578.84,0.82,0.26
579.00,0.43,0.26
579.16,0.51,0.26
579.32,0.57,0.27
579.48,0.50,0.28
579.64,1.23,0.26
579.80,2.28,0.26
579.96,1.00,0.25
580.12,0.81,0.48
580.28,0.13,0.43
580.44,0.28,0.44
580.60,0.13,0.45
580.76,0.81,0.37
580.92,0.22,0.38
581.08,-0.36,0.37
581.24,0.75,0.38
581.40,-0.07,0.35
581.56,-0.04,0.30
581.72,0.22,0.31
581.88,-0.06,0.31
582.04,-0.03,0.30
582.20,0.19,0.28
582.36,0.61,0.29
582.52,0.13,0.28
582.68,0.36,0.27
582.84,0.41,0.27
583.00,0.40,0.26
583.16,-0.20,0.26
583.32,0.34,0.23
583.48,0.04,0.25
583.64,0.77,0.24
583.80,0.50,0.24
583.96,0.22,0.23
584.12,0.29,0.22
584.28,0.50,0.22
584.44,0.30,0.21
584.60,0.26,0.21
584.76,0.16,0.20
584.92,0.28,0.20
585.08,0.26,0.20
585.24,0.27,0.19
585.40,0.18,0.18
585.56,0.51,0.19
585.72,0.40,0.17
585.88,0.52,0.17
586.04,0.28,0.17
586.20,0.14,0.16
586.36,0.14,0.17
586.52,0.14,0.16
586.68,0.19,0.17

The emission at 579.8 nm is H-beta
